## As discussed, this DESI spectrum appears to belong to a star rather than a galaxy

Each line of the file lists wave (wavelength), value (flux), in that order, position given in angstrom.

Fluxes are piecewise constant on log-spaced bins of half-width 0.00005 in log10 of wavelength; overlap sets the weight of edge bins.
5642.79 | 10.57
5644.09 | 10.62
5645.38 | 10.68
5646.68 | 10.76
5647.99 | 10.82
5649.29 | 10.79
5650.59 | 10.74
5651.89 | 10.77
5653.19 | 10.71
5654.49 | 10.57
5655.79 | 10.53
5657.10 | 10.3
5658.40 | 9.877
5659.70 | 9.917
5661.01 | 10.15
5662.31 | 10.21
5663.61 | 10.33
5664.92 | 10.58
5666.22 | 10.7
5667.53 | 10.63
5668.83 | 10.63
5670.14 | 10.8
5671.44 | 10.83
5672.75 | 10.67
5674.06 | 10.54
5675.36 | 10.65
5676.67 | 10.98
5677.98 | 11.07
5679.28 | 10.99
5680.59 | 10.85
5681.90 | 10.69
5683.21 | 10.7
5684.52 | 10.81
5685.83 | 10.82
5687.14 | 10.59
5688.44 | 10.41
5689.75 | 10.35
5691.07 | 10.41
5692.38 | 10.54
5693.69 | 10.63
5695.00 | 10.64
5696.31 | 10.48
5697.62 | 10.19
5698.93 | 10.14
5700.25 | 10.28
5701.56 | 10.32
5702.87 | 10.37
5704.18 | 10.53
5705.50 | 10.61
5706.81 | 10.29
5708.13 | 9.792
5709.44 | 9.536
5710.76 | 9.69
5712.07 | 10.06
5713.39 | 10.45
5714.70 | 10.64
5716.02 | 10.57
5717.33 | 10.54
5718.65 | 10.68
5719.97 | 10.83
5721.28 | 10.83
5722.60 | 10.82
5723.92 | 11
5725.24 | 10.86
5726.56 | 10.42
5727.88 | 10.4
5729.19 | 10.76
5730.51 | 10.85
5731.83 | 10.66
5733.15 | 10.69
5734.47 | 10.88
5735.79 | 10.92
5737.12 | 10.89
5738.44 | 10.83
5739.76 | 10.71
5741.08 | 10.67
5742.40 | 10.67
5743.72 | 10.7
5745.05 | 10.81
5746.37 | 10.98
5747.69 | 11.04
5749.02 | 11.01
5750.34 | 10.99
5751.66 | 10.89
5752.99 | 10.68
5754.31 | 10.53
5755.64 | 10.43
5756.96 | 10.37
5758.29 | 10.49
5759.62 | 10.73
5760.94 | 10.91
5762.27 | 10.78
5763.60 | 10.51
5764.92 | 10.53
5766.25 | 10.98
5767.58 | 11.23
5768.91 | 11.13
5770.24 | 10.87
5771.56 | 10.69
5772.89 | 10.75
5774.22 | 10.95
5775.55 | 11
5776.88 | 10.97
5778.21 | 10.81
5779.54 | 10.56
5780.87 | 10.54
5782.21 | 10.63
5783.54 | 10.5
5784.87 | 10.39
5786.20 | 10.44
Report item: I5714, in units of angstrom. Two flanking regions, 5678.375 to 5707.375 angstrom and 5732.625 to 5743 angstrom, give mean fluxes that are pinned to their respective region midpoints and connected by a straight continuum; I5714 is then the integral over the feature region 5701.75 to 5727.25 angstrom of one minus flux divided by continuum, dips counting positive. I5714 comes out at 0.5 angstrom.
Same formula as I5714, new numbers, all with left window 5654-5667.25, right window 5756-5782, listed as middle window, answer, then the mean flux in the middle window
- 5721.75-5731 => -0.12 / 10.7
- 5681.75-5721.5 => 0.24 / 10.4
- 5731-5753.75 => -0.35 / 10.8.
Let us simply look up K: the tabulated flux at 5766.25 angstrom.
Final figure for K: 10.98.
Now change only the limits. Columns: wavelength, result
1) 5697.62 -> 10.19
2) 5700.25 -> 10.28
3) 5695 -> 10.64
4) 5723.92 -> 11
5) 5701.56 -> 10.32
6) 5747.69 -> 11.04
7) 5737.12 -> 10.89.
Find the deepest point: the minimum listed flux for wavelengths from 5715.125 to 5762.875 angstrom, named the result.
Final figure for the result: 10.37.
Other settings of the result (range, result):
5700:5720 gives 9.536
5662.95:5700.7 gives 10.14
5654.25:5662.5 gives 9.877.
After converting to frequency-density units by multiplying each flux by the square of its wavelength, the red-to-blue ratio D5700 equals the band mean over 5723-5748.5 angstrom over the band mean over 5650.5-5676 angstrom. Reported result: 1.05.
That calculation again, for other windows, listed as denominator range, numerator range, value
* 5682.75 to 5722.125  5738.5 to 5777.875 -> 1.06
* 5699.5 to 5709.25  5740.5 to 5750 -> 1.07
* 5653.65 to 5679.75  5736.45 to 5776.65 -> 1.06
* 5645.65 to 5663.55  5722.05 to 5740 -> 1.06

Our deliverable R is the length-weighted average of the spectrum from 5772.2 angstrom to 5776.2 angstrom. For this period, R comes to 10.9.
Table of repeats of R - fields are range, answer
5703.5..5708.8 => 10.3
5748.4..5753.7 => 10.9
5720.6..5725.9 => 10.9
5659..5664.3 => 10.1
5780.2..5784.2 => 10.5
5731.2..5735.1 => 10.7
